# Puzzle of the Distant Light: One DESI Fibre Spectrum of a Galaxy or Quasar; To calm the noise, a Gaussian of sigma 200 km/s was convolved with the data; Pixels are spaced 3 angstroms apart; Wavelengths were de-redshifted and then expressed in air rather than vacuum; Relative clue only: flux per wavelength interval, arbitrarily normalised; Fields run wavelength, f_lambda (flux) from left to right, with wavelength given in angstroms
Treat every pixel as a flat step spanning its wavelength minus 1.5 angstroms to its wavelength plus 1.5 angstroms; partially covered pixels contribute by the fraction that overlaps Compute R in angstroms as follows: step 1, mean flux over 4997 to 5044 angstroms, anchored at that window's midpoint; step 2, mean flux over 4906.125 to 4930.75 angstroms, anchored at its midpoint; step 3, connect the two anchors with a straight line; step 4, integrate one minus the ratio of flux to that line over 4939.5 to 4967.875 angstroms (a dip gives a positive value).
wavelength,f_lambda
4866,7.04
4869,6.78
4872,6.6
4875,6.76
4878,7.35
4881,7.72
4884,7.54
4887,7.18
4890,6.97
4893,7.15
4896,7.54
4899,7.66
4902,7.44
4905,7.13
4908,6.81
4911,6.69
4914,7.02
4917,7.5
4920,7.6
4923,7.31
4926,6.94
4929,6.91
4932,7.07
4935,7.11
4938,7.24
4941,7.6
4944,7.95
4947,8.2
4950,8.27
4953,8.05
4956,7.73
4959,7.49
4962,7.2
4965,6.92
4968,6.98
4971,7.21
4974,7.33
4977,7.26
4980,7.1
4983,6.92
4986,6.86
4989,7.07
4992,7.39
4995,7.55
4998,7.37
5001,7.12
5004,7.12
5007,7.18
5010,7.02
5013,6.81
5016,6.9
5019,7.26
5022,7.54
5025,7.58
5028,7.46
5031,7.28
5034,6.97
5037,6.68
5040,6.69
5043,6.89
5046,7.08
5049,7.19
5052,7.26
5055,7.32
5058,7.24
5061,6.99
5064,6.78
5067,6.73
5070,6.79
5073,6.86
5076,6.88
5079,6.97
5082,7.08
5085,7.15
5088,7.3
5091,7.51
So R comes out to -2.3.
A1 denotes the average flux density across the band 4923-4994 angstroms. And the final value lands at 7.34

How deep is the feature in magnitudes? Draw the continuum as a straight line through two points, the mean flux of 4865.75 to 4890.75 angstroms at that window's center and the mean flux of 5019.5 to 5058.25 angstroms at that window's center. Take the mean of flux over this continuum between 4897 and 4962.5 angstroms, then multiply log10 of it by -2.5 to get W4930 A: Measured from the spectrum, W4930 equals -0.04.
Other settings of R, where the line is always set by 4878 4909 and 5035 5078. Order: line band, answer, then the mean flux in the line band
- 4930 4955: -1.6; 7.67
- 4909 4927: 0.2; 7.17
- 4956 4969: -0.1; 7.22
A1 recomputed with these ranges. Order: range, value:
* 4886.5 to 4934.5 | 7.18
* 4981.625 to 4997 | 7.17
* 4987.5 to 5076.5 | 7.1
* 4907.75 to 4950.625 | 7.34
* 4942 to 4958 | 8.01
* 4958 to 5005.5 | 7.18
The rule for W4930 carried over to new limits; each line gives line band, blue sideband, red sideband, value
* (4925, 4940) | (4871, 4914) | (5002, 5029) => 0.017 mag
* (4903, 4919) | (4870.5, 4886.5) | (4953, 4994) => 0.022 mag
